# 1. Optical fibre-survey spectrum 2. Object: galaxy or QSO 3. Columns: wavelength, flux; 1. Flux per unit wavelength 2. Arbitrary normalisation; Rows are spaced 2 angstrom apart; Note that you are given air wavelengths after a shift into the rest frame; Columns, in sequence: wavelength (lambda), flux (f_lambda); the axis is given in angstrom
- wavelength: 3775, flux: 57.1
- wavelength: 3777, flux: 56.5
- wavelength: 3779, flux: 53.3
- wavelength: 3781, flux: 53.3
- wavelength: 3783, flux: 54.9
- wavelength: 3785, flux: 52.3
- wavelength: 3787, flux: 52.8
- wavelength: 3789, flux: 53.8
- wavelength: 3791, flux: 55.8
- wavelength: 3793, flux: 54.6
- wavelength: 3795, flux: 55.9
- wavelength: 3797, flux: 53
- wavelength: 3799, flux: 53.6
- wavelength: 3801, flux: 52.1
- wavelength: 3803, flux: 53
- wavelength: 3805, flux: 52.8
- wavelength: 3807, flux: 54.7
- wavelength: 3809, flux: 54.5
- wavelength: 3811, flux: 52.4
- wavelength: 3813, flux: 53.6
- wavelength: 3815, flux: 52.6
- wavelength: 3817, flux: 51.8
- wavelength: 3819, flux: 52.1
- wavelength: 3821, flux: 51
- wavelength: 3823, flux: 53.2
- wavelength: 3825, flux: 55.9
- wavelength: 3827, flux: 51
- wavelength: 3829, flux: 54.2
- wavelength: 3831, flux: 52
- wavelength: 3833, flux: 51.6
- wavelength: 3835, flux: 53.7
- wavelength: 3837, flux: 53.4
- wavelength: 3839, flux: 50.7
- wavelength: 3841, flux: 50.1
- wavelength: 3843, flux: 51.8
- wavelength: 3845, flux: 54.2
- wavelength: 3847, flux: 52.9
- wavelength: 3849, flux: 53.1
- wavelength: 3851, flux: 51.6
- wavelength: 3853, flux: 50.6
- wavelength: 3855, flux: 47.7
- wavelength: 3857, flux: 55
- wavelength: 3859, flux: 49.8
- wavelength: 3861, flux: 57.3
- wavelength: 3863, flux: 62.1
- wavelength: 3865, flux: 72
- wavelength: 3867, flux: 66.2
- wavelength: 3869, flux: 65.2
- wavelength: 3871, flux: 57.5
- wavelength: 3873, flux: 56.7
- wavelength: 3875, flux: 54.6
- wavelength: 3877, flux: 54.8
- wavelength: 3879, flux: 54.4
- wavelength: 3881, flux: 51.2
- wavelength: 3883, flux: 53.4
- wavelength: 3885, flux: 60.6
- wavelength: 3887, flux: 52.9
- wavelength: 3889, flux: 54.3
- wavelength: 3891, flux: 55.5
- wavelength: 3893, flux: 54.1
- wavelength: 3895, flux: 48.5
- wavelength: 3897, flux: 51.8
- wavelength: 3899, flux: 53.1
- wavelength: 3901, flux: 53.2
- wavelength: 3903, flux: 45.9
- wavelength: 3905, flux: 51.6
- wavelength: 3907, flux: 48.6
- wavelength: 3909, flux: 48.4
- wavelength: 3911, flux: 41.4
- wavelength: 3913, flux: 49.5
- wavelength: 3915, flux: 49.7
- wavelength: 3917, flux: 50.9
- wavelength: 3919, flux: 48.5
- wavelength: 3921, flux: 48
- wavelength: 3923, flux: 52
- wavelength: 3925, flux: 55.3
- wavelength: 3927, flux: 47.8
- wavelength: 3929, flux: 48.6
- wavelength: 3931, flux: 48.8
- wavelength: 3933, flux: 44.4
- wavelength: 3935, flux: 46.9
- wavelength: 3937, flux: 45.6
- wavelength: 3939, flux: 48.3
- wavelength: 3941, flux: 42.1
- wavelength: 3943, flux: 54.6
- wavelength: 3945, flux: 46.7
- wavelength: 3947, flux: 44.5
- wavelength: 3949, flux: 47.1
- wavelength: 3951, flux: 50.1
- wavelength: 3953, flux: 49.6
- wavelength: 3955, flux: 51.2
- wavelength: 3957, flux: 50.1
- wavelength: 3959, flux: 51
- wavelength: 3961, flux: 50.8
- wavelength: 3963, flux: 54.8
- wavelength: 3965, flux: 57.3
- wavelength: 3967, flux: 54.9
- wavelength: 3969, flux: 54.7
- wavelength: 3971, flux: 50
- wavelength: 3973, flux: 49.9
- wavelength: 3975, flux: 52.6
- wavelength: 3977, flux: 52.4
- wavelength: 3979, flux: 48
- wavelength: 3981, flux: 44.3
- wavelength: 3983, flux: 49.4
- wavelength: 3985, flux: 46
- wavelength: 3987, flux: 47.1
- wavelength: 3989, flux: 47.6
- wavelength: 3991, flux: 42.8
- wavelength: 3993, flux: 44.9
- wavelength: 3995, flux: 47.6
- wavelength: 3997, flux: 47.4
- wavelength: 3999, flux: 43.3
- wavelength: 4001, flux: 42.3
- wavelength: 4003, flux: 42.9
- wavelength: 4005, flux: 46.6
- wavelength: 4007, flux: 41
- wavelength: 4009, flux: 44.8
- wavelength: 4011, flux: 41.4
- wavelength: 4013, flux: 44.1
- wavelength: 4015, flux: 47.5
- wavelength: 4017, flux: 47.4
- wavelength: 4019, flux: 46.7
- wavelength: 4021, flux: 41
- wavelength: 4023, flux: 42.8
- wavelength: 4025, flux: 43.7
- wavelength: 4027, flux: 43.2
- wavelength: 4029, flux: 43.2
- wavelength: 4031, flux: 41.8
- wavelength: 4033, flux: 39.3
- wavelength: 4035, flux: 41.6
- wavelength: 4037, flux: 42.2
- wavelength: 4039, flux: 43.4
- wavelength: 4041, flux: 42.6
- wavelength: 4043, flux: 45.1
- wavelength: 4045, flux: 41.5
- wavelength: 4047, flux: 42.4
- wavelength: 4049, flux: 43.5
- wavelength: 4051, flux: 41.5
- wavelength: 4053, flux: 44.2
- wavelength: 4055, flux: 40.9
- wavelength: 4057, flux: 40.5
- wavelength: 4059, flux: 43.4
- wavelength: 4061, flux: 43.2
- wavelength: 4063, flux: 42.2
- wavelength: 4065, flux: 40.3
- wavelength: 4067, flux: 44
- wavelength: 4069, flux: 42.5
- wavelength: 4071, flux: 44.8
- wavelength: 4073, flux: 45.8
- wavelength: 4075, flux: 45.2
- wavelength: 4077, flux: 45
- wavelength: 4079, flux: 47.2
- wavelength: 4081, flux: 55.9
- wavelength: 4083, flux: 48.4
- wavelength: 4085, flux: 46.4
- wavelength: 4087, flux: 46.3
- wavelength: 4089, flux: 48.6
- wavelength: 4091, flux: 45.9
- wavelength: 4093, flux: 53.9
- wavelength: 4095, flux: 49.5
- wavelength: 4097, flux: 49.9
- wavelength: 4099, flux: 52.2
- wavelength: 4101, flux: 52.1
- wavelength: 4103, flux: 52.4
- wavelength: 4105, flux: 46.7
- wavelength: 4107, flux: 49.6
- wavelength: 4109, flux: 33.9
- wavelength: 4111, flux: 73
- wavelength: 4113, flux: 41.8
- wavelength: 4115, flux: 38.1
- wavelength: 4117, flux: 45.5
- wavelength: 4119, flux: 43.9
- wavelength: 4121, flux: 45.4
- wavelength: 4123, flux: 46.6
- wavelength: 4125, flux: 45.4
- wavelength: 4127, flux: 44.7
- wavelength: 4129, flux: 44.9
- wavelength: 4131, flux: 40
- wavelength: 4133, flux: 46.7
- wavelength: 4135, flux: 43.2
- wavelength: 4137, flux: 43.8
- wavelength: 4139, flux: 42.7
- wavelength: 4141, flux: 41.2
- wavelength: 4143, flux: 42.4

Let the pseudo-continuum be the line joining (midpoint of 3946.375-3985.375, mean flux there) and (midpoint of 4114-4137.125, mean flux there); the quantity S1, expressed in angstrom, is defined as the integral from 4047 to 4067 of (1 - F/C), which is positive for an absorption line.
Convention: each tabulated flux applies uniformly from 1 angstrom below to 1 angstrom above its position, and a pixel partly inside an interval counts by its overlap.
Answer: 1.94 angstrom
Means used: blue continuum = 50.6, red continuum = 44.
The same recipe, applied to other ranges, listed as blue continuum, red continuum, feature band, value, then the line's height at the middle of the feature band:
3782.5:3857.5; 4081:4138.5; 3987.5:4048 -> 6.5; 49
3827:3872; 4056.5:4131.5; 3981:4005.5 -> 2.2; 50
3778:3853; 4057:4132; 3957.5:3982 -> -1.1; 49.4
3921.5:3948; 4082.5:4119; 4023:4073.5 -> 6.0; 48.3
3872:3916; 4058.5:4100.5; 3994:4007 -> 1.1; 49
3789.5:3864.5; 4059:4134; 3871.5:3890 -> -1.0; 51.9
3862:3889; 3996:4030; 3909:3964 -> 3.3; 52.1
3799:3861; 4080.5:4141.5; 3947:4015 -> 2.1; 49.6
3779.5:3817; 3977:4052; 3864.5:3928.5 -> -4.9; 49.3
